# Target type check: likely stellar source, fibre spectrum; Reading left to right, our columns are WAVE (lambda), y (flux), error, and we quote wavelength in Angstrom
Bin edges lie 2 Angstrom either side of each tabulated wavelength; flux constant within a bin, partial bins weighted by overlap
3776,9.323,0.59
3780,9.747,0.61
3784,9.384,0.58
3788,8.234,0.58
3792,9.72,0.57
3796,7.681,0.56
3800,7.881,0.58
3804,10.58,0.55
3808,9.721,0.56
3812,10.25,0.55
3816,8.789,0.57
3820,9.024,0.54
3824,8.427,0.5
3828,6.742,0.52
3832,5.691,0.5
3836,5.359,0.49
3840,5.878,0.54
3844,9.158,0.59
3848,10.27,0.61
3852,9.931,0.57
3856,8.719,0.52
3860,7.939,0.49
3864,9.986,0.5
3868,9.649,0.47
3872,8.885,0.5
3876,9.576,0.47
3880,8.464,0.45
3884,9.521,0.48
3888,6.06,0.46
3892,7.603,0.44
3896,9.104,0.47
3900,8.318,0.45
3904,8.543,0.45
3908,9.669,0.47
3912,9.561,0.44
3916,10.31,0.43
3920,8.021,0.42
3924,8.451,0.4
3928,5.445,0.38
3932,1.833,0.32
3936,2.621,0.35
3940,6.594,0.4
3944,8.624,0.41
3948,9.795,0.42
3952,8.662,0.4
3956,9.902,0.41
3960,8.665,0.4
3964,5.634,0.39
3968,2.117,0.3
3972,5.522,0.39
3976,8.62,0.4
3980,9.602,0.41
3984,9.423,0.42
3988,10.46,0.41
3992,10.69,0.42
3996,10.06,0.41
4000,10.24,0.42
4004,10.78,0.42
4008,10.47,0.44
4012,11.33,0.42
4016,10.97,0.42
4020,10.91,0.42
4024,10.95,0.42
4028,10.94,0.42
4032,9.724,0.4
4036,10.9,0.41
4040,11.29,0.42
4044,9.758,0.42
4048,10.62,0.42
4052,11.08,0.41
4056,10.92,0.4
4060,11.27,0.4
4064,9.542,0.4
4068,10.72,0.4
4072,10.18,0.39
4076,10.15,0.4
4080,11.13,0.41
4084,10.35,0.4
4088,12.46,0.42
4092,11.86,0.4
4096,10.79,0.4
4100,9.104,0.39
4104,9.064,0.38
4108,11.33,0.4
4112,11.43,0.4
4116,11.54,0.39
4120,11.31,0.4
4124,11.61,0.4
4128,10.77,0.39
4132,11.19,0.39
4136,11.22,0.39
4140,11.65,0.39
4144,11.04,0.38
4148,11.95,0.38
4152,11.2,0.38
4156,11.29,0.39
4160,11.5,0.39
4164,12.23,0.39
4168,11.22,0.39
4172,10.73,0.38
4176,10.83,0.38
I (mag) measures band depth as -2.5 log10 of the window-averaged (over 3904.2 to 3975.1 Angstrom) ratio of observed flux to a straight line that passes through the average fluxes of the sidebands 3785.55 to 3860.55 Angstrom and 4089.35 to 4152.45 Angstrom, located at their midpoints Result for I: 0.29 mag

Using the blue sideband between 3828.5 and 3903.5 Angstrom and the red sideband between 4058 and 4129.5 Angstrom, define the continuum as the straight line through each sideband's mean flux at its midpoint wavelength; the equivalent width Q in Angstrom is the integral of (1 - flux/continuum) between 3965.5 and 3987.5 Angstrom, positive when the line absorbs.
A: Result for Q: 5.3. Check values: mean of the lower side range 8.31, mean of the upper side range 10.8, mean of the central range 7.26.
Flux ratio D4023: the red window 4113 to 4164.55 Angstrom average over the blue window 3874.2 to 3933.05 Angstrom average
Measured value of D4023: 1.40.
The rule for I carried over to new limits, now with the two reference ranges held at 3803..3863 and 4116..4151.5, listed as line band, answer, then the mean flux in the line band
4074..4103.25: 0.015 mag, 10.8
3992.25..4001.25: -0.025 mag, 10.2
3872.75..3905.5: 0.069 mag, 8.41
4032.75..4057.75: -0.023 mag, 10.7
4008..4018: -0.086 mag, 11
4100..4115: 0.063 mag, 10.5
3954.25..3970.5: 0.431 mag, 6.5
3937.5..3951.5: 0.166 mag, 8.17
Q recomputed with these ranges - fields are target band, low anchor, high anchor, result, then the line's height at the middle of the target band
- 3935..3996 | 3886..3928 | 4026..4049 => 9.3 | 9.37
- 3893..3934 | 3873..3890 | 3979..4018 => 4.7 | 8.98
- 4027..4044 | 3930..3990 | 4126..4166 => -3.2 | 8.91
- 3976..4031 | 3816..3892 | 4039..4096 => -2.1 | 10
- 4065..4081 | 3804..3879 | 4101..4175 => 0.3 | 10.6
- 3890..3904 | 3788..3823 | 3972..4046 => 1.8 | 9.64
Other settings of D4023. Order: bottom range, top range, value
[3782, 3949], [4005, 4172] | 1.33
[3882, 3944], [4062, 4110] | 1.41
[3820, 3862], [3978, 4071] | 1.34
